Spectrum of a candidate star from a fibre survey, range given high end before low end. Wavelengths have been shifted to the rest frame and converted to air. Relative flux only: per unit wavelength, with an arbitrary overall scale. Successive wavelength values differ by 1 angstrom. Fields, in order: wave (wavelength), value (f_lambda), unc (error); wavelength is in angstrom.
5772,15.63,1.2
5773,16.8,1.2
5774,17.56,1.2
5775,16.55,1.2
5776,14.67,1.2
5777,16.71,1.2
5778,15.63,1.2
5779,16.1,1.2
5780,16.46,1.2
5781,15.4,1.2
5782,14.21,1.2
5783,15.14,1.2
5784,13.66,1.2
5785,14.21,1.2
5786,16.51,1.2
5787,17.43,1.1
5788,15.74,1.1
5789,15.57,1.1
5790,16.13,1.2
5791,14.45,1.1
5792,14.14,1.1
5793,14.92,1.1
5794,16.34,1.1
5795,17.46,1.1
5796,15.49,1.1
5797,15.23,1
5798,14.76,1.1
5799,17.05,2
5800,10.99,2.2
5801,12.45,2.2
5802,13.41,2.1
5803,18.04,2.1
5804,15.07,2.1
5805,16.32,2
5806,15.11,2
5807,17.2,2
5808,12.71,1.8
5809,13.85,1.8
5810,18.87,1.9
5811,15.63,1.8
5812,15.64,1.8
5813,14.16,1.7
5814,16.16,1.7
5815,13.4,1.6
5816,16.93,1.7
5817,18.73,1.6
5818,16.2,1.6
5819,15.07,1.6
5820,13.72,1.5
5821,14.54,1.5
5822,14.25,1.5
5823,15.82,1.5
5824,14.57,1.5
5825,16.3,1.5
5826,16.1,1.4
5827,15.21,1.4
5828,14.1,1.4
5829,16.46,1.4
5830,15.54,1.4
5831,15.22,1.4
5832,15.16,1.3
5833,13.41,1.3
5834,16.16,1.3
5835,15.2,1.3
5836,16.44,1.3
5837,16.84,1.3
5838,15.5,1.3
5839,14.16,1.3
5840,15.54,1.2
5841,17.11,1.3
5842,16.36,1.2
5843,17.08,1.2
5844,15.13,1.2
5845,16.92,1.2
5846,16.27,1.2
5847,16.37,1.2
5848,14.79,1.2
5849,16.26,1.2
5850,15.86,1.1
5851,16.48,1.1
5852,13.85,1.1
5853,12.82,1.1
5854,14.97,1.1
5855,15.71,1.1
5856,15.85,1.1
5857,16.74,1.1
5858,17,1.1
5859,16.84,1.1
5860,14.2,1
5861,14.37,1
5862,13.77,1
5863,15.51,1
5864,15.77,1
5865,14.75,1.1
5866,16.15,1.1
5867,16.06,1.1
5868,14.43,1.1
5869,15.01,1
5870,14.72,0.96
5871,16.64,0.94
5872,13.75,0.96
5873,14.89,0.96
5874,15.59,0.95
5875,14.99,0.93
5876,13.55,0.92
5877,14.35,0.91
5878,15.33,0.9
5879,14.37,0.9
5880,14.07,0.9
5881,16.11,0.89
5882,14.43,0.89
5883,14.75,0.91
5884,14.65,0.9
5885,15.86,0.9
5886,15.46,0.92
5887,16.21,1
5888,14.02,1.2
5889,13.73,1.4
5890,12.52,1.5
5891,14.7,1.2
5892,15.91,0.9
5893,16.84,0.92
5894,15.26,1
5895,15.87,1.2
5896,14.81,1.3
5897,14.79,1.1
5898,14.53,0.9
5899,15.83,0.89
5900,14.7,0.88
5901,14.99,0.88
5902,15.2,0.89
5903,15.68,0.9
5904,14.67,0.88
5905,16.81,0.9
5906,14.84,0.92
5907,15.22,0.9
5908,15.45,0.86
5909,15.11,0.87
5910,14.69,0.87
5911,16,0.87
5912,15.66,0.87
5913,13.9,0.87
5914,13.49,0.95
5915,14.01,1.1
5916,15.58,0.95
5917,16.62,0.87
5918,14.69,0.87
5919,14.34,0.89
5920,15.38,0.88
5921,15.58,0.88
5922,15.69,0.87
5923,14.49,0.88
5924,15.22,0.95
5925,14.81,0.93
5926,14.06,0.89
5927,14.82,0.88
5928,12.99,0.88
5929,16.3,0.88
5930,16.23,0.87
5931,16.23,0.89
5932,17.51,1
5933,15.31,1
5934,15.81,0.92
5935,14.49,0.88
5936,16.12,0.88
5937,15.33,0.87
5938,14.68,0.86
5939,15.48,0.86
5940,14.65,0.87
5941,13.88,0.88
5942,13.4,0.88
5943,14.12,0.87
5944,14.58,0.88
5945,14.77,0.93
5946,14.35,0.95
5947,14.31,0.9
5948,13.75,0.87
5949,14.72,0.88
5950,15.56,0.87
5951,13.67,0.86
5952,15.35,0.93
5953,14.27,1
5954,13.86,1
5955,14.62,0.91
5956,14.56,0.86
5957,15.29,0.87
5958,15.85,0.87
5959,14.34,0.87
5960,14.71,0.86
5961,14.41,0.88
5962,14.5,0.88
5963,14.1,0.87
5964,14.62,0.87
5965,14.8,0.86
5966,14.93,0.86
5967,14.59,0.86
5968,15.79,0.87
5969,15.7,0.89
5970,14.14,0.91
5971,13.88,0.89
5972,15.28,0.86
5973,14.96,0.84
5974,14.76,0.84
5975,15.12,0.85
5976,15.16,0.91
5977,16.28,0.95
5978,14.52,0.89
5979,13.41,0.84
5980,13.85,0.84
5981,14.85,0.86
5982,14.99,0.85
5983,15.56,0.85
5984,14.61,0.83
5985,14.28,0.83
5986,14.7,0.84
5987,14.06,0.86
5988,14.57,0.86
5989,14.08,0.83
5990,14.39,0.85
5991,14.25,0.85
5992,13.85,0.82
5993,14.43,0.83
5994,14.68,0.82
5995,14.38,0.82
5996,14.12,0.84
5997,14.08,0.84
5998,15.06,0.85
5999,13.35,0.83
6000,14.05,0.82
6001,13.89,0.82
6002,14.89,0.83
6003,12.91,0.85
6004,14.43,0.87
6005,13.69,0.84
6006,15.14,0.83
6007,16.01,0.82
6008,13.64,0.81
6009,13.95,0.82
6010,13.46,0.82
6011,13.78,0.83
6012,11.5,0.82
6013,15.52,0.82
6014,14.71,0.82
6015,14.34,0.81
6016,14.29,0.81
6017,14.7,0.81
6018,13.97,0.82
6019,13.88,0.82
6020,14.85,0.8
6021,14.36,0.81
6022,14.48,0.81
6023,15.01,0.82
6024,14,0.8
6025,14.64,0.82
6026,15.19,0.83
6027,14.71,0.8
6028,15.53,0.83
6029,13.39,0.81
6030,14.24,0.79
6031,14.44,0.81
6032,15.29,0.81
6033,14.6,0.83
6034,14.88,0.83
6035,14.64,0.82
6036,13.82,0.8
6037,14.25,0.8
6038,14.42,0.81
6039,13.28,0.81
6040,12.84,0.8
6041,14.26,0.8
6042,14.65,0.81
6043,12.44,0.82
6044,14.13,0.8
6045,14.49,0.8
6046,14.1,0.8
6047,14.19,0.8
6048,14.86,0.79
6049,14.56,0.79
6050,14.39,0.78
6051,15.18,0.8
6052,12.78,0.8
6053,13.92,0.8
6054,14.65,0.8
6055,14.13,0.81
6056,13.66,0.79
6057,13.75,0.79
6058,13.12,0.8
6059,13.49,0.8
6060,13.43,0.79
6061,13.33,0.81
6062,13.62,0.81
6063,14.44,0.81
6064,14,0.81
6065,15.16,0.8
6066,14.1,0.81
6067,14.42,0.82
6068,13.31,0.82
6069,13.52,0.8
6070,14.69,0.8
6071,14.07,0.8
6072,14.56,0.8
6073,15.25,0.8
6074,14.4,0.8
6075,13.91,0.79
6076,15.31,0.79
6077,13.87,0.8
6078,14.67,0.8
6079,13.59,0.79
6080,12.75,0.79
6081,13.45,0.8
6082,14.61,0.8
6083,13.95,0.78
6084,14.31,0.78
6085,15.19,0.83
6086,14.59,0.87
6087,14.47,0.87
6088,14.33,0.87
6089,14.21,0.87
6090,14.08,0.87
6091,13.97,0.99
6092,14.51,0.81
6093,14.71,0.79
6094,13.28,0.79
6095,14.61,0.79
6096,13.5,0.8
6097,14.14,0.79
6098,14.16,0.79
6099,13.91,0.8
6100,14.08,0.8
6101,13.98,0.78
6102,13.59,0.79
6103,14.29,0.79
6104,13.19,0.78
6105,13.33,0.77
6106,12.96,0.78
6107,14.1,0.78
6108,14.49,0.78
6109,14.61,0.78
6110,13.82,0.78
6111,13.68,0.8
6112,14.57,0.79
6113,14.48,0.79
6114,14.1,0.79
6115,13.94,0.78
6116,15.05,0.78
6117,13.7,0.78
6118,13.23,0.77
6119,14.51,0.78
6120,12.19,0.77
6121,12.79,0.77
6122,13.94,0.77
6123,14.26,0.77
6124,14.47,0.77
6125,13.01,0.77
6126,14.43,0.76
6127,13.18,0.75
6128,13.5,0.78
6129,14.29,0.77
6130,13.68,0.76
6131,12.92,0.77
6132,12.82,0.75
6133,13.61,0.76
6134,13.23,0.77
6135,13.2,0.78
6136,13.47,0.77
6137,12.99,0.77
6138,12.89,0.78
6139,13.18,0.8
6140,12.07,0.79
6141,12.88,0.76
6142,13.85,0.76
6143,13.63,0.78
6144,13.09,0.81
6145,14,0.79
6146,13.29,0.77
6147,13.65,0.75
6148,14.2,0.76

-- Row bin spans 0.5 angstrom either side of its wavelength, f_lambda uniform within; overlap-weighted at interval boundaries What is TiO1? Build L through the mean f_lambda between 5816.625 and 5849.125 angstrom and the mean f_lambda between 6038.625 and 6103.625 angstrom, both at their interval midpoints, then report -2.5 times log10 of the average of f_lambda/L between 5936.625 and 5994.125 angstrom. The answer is 0.01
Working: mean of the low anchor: 15.6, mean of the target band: 14.6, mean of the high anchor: 14.1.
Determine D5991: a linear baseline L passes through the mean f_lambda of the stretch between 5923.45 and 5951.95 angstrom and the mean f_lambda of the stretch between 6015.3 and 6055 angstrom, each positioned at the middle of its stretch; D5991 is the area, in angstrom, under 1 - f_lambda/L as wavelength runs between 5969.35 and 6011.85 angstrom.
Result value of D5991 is 0.5 angstrom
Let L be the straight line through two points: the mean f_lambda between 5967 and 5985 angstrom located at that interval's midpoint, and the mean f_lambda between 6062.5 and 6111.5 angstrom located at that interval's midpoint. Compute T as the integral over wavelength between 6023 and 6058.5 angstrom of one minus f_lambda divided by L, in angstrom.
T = 0.5 angstrom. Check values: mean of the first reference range 14.8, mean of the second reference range 14.1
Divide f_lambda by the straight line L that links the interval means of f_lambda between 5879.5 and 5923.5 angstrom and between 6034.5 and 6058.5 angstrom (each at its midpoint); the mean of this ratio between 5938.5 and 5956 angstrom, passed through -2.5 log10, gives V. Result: 0.02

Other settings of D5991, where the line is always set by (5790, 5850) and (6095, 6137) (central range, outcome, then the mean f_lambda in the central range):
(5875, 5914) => 0.1 angstrom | 15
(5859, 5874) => 0.1 angstrom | 15.1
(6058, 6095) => -0.4 angstrom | 14.1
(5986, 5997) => 0.1 angstrom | 14.3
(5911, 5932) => -0.3 angstrom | 15.1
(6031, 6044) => 0.1 angstrom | 14.1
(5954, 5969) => -0.1 angstrom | 14.8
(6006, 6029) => -0.1 angstrom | 14.4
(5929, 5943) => -0.5 angstrom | 15.3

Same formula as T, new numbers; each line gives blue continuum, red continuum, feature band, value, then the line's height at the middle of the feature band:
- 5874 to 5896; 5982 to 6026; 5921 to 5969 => -0.84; 14.6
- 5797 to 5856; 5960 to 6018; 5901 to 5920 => -0.25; 14.9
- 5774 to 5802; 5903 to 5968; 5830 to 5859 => -1.03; 15.2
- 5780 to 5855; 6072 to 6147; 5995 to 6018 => 0.38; 14.4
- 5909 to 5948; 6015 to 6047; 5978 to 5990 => 0.14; 14.6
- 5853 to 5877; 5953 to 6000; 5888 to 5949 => -0.35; 14.9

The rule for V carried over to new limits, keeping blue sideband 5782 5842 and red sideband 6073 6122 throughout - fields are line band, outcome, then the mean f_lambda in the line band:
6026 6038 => -0.02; 14.5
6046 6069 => 0.02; 14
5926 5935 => -0.05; 15.5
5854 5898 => 0.00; 15.1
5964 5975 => -0.02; 14.9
